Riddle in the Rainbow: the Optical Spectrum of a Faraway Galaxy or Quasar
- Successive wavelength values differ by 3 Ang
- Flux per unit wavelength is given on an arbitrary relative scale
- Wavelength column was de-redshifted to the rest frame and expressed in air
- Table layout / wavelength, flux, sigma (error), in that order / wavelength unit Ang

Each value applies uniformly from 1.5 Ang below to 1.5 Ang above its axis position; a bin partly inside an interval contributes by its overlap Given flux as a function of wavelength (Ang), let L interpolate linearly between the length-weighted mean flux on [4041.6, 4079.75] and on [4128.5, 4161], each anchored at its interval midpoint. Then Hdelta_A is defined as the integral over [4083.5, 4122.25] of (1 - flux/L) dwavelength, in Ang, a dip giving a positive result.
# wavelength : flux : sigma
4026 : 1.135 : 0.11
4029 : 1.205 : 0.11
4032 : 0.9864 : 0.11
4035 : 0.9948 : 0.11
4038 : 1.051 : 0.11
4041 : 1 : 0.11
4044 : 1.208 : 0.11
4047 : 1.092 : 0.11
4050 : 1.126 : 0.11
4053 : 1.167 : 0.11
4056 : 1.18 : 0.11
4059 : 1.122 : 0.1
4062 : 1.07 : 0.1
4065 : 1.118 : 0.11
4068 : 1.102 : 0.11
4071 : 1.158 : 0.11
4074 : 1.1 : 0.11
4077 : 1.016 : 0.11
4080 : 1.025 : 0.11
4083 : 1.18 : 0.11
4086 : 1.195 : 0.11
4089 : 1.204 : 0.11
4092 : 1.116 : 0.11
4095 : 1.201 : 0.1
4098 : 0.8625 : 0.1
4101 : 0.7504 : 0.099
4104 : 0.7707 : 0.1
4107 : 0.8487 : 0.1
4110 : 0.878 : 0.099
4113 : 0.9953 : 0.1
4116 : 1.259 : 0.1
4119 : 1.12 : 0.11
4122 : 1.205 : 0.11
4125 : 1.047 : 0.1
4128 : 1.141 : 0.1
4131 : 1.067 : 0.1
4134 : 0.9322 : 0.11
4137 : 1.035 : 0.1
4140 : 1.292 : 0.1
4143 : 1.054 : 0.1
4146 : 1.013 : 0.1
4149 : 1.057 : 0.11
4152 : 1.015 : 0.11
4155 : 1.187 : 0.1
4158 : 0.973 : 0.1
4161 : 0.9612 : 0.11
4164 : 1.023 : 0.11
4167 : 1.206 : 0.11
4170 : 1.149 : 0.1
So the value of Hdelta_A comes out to 2.1 Ang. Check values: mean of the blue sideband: 1.12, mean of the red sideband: 1.06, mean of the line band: 1.03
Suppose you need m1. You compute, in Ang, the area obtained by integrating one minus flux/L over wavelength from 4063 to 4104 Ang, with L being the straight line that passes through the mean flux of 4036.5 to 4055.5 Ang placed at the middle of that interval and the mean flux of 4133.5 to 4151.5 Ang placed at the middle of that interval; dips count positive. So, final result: 1.0 Ang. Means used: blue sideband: 1.11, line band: 1.07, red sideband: 1.07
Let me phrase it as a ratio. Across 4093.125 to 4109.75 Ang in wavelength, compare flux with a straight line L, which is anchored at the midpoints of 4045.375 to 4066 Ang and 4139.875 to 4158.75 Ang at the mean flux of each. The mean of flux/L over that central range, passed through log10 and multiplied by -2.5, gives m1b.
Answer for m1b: 0.23 mag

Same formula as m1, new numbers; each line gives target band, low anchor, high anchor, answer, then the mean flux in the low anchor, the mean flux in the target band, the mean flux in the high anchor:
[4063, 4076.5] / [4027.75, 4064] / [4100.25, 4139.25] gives -0.48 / 1.1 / 1.11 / 1.01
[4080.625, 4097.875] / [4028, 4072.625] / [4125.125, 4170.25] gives -0.87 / 1.1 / 1.15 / 1.07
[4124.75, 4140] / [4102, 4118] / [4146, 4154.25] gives -1.00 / 0.949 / 1.07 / 1.05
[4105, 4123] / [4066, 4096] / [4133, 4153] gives 0.87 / 1.13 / 1.04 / 1.06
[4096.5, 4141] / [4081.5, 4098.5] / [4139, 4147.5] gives 4.48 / 1.14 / 1.01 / 1.11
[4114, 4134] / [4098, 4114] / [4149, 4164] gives -4.59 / 0.845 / 1.12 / 1.04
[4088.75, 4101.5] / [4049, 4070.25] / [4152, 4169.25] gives 0.88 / 1.13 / 1.03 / 1.07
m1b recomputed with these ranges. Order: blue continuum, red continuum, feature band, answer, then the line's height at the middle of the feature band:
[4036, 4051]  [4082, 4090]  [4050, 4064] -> -0.01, 1.12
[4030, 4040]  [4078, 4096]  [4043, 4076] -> -0.05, 1.08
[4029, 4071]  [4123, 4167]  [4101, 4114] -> 0.25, 1.08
